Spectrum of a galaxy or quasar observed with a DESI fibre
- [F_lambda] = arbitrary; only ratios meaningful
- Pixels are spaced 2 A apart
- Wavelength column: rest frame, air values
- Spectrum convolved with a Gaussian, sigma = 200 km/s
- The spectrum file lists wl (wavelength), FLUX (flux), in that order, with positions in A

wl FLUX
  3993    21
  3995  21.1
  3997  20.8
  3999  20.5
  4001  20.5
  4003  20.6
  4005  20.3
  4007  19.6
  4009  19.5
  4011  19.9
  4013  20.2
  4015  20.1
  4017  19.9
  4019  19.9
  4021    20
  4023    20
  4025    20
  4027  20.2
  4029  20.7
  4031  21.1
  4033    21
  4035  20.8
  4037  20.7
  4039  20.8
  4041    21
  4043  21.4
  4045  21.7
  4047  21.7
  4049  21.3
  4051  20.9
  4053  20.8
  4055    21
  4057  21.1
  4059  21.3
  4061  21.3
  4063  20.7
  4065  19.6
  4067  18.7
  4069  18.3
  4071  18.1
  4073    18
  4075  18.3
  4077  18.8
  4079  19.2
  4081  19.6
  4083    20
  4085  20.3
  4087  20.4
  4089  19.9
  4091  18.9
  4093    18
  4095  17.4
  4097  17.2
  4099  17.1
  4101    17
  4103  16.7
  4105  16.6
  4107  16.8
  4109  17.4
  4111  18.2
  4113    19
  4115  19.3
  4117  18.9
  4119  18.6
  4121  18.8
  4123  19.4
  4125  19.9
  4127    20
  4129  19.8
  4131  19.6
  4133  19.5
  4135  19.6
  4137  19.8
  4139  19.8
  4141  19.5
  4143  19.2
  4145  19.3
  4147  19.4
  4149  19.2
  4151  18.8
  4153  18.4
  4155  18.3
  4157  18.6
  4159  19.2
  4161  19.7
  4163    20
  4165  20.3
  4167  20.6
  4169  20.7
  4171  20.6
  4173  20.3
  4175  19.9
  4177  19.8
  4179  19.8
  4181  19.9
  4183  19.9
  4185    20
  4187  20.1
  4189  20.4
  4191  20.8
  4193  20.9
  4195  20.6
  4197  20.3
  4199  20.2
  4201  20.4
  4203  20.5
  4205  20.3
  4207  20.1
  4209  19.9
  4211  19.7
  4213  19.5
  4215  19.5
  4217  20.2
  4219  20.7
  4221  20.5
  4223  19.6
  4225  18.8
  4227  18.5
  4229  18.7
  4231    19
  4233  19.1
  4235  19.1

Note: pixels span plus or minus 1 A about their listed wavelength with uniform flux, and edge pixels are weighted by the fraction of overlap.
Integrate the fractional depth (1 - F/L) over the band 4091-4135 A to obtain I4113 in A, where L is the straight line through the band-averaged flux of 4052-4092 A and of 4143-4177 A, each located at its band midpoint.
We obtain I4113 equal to 2.8 A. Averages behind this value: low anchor 19.7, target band 18.4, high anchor 19.6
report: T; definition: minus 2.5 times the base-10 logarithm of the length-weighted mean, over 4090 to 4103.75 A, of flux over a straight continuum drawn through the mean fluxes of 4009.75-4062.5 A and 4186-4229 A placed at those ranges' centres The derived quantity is 0.17 mag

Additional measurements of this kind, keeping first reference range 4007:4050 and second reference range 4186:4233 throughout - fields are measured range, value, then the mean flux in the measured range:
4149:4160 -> 0.08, 18.7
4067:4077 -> 0.12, 18.3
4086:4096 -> 0.08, 18.9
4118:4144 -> 0.04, 19.5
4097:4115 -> 0.16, 17.5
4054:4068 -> 0.00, 20.5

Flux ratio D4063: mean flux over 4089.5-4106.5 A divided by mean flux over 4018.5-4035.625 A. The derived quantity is 0.9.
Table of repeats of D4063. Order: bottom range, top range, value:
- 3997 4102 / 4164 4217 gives 1.01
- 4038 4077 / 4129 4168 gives 0.96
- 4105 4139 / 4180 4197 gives 1.07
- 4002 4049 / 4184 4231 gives 0.97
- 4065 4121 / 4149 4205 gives 1.08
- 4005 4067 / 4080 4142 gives 0.91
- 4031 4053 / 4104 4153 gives 0.90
